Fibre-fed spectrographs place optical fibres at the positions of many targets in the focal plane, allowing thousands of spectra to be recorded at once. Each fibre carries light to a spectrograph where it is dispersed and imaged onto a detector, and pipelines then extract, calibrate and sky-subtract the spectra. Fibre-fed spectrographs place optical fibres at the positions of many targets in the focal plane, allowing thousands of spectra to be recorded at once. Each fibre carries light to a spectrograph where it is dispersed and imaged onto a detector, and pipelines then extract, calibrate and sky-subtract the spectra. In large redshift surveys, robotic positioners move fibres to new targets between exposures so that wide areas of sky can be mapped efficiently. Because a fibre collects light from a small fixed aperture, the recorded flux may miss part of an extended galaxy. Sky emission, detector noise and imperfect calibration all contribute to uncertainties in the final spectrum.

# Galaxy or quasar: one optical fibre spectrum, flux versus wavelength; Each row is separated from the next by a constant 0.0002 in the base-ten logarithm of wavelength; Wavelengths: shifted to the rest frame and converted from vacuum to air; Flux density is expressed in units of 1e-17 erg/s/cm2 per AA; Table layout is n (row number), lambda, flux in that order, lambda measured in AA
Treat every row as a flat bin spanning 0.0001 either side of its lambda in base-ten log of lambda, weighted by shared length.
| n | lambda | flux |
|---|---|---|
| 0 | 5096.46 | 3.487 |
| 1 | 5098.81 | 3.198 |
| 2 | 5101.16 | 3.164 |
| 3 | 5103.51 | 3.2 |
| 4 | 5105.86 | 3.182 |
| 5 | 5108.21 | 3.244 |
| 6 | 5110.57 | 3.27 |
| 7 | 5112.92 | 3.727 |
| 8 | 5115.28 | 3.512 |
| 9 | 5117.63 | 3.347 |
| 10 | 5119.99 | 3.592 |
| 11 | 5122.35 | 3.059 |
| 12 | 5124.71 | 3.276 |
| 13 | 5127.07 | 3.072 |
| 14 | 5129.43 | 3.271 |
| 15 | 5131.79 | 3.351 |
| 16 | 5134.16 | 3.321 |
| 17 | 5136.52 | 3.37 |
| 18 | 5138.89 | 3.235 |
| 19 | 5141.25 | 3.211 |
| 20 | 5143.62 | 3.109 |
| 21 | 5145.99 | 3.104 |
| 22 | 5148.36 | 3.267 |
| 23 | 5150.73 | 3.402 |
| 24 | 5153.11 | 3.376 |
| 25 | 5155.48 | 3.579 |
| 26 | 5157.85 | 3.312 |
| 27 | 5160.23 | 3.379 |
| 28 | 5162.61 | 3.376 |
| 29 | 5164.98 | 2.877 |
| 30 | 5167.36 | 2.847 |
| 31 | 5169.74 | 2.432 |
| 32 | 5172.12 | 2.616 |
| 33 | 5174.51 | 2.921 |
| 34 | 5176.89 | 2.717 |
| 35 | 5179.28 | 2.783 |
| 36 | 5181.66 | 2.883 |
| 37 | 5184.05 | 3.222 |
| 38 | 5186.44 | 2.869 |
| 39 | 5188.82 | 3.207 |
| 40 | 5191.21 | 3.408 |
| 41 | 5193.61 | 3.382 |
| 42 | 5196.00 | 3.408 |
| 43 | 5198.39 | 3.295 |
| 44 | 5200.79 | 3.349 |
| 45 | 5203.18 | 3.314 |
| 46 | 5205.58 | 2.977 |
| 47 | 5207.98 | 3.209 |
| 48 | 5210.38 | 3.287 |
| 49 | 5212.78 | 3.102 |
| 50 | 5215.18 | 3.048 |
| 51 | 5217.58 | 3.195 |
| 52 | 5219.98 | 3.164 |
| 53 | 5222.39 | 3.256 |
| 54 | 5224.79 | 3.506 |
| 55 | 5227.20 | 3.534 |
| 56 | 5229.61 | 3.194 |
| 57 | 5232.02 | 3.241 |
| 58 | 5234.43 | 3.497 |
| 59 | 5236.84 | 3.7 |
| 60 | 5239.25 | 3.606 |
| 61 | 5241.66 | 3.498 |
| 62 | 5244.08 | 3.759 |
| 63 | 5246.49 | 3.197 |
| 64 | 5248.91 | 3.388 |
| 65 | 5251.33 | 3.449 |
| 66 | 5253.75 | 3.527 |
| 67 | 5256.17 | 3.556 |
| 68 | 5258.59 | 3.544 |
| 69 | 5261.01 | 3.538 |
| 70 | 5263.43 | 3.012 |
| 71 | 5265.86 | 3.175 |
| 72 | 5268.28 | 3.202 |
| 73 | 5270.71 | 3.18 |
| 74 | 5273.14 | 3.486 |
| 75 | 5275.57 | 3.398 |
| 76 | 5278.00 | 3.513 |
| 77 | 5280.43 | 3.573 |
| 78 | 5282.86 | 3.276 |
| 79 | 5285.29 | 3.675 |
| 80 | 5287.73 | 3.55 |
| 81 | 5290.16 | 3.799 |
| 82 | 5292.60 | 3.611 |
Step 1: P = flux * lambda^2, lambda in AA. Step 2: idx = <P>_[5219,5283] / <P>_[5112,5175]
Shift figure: 1.10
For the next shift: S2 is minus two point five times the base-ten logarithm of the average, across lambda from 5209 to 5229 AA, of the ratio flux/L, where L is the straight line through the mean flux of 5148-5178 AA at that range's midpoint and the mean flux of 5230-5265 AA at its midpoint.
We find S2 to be 0.023 mag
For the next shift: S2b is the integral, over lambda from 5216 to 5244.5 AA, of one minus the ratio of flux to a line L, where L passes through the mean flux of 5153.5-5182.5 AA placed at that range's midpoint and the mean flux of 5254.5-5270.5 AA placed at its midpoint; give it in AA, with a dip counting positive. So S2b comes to -1.8 AA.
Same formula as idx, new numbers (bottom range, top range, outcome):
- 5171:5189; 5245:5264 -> 1.22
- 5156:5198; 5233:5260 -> 1.18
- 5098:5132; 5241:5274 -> 1.09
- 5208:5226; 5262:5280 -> 1.04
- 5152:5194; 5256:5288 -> 1.15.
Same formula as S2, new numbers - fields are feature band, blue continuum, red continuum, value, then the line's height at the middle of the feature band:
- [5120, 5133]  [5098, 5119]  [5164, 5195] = -0.01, 3.22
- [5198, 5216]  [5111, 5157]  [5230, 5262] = 0.08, 3.43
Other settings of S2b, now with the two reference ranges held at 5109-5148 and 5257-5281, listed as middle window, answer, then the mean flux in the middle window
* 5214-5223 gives 0.48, 3.16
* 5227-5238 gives -0.26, 3.42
